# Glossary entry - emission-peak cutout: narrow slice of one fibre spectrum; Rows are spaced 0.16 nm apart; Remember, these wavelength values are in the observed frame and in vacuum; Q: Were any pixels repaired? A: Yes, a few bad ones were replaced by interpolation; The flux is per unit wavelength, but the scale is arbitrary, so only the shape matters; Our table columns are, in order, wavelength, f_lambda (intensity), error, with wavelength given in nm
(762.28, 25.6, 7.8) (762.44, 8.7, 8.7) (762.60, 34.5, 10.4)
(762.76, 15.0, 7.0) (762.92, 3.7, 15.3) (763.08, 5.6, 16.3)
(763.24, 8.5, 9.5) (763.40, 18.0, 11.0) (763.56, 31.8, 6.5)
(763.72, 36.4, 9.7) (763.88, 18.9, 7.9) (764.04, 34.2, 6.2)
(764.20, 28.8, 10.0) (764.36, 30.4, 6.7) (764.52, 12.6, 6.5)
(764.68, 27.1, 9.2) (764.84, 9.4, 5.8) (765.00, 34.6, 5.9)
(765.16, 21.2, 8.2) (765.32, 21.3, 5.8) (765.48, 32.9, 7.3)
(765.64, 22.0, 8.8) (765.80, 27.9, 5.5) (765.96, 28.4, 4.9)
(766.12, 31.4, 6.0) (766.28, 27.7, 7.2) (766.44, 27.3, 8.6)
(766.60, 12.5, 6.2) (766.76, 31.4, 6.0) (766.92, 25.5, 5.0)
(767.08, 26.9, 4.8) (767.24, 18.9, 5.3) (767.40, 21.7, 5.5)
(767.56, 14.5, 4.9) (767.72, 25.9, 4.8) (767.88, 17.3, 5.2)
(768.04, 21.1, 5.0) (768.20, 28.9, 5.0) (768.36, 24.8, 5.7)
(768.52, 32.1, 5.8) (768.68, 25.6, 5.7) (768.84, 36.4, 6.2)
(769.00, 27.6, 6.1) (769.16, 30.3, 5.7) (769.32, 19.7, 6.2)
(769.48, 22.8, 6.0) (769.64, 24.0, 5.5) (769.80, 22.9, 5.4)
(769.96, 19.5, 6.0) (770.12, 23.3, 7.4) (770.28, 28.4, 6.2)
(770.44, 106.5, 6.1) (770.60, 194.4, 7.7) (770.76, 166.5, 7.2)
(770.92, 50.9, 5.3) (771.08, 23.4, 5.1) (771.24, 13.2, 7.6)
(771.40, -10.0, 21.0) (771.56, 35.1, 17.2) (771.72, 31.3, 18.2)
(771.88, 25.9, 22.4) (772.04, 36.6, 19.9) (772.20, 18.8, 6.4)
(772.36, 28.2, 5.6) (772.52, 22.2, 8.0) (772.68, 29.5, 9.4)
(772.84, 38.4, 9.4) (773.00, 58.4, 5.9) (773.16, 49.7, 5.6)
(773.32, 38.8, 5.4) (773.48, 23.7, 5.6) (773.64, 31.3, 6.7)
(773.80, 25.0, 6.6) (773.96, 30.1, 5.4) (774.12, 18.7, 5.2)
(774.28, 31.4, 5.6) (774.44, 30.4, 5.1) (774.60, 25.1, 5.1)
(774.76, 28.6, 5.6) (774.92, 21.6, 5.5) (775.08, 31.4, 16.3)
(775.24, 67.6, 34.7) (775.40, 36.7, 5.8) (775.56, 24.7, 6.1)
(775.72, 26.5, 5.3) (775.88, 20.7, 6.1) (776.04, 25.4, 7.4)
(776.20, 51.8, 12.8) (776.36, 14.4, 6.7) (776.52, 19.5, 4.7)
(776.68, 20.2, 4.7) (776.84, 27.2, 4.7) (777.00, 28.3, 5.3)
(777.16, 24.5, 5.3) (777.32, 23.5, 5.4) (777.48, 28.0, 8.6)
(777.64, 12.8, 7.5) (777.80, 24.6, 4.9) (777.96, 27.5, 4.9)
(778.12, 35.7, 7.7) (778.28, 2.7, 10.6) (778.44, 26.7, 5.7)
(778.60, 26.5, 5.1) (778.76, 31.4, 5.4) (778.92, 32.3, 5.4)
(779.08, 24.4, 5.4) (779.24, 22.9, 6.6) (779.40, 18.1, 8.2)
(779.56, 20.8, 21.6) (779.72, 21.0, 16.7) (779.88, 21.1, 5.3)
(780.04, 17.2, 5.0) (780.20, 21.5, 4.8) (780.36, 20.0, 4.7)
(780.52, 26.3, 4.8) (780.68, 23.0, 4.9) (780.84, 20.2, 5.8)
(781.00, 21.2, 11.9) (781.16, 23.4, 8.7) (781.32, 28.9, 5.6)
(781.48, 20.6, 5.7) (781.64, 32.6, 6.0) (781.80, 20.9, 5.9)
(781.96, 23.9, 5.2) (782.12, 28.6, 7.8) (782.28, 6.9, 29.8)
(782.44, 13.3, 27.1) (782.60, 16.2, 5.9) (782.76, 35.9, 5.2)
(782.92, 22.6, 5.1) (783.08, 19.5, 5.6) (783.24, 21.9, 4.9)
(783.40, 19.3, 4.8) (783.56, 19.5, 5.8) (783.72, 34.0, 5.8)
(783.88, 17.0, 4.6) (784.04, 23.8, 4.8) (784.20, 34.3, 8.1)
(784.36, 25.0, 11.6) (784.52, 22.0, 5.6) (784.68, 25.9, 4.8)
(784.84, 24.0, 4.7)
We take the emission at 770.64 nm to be Halpha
